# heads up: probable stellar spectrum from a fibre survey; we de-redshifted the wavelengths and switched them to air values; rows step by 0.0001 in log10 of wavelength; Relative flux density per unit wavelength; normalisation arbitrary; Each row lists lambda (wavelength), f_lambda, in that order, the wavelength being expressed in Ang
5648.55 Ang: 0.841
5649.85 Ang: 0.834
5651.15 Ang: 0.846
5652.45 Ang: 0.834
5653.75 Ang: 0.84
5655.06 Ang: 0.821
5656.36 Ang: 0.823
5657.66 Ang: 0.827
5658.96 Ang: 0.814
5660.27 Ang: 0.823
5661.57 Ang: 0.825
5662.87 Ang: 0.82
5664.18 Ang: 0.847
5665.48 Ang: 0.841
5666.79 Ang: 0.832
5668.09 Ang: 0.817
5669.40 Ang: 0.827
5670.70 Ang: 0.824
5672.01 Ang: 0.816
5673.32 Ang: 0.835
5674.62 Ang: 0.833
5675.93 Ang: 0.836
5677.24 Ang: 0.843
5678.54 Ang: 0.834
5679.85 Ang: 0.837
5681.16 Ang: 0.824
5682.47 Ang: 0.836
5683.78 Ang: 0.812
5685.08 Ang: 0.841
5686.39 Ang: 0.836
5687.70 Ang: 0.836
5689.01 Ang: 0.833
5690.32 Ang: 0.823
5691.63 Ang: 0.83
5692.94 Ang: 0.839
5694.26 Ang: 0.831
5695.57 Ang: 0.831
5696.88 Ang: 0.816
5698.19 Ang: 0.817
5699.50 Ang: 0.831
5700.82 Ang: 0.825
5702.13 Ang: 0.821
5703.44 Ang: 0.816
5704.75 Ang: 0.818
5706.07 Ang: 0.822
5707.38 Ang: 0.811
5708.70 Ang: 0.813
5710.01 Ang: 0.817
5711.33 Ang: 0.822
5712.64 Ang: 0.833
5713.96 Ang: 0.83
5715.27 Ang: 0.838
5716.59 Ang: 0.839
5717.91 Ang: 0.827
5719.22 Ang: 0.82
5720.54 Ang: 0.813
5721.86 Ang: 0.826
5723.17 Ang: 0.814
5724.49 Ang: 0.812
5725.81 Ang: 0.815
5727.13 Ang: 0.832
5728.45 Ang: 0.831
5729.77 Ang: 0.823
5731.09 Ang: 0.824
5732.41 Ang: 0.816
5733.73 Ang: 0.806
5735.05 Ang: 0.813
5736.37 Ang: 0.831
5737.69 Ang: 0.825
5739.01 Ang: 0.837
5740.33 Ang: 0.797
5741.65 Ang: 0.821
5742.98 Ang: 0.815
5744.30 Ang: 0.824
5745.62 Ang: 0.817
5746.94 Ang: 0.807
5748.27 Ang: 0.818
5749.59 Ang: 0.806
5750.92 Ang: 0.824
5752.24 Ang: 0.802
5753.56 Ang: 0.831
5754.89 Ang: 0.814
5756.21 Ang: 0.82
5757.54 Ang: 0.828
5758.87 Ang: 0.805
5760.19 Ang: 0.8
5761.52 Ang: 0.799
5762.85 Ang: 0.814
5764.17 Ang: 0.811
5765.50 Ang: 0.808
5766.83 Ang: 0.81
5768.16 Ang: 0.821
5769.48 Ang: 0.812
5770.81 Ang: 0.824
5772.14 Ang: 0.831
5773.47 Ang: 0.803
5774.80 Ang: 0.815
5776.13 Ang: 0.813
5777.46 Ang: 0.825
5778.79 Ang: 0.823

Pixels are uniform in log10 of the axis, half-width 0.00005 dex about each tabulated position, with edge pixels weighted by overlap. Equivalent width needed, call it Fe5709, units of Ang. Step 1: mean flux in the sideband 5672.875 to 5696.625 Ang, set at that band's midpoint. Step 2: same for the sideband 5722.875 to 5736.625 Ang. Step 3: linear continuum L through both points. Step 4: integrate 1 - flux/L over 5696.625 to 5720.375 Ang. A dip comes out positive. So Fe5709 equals 0.1 Ang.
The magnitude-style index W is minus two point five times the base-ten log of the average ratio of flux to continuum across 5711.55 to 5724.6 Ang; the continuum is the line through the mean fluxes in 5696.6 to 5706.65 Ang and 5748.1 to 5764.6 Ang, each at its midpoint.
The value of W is -0.01 mag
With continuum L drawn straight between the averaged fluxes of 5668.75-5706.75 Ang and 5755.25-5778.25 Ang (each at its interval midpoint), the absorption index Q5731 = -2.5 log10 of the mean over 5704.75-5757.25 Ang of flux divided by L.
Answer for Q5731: 0.00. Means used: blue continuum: 0.828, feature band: 0.82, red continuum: 0.814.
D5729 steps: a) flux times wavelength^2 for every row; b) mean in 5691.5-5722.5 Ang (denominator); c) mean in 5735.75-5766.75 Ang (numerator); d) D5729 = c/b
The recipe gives 1.00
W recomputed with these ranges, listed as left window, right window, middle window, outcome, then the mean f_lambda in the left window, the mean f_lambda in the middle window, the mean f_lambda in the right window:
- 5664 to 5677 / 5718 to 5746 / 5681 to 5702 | 0.00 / 0.83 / 0.829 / 0.82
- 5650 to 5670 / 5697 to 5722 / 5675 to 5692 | -0.01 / 0.829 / 0.833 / 0.823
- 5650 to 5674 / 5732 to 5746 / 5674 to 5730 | 0.00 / 0.829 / 0.826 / 0.819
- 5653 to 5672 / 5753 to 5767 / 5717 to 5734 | 0.00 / 0.827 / 0.82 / 0.812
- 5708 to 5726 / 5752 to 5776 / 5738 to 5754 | 0.00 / 0.823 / 0.817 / 0.814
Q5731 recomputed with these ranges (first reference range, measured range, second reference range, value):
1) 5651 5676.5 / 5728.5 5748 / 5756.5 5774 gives -0.002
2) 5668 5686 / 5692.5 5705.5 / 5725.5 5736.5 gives 0.003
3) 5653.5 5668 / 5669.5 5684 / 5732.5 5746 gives -0.006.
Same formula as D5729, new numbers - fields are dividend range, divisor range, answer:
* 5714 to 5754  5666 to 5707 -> 1.01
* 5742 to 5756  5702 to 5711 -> 1.01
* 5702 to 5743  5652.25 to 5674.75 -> 1.01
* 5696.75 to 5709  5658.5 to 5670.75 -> 1.00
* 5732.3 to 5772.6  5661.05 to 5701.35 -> 1.01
